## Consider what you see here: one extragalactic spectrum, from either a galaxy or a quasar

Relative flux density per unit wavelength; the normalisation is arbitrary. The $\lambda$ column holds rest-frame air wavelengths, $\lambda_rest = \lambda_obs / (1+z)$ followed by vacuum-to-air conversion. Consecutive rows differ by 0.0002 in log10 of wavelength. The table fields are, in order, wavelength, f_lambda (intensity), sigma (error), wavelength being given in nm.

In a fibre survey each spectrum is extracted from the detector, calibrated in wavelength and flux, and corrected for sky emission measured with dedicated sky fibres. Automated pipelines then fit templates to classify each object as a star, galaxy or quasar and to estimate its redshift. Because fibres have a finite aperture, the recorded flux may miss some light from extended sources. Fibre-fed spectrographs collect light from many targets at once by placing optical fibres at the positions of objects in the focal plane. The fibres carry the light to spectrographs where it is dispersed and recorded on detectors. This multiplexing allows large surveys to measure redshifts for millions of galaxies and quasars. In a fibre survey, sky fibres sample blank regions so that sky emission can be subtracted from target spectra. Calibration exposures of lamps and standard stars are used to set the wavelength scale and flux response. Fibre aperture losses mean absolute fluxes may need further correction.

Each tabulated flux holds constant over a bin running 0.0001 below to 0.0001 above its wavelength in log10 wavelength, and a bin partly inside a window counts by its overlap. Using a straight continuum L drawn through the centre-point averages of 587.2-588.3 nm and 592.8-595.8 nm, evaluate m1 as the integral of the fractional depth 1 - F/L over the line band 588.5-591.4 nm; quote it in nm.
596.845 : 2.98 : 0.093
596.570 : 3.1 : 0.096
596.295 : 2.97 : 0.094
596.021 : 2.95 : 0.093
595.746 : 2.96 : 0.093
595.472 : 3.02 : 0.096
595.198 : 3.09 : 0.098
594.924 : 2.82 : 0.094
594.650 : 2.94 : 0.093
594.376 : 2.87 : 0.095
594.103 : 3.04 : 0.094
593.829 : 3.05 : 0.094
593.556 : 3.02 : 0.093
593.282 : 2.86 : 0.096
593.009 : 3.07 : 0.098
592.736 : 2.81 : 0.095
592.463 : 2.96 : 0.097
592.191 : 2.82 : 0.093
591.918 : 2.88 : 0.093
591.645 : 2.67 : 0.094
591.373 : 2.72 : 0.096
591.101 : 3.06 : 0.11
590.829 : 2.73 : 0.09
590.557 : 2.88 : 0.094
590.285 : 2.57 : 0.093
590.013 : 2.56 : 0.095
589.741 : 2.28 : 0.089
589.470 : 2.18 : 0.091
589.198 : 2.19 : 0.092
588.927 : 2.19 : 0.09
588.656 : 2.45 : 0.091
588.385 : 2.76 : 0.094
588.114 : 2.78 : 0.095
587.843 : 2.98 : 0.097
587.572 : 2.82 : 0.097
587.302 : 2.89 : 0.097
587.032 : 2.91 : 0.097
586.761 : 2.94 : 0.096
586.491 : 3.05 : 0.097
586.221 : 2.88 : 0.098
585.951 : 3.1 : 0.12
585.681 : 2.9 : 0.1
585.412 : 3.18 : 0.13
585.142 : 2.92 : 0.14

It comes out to 0.38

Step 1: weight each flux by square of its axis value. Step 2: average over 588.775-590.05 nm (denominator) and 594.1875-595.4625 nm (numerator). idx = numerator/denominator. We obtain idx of 1.33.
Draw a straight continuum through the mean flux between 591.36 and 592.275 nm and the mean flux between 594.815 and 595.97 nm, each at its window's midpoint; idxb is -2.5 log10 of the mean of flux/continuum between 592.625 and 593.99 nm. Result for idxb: -0.04 mag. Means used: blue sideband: 2.78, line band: 2.96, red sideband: 2.97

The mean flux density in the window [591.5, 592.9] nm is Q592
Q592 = 2.83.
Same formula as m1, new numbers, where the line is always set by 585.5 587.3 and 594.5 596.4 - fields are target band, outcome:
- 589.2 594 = 0.33 nm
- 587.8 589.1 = 0.16 nm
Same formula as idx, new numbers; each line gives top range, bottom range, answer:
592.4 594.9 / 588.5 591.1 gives 1.20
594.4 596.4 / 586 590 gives 1.14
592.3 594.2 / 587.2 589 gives 1.12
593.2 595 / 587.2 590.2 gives 1.18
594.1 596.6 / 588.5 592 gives 1.18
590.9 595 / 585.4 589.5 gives 1.07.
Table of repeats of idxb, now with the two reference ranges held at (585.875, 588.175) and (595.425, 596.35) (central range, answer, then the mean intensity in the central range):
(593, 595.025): 0.003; 2.95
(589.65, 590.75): 0.138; 2.59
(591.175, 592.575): 0.050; 2.82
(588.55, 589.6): 0.291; 2.25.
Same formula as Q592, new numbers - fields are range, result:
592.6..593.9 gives 2.96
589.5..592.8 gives 2.73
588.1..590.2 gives 2.41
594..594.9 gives 2.93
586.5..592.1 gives 2.68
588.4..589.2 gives 2.37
